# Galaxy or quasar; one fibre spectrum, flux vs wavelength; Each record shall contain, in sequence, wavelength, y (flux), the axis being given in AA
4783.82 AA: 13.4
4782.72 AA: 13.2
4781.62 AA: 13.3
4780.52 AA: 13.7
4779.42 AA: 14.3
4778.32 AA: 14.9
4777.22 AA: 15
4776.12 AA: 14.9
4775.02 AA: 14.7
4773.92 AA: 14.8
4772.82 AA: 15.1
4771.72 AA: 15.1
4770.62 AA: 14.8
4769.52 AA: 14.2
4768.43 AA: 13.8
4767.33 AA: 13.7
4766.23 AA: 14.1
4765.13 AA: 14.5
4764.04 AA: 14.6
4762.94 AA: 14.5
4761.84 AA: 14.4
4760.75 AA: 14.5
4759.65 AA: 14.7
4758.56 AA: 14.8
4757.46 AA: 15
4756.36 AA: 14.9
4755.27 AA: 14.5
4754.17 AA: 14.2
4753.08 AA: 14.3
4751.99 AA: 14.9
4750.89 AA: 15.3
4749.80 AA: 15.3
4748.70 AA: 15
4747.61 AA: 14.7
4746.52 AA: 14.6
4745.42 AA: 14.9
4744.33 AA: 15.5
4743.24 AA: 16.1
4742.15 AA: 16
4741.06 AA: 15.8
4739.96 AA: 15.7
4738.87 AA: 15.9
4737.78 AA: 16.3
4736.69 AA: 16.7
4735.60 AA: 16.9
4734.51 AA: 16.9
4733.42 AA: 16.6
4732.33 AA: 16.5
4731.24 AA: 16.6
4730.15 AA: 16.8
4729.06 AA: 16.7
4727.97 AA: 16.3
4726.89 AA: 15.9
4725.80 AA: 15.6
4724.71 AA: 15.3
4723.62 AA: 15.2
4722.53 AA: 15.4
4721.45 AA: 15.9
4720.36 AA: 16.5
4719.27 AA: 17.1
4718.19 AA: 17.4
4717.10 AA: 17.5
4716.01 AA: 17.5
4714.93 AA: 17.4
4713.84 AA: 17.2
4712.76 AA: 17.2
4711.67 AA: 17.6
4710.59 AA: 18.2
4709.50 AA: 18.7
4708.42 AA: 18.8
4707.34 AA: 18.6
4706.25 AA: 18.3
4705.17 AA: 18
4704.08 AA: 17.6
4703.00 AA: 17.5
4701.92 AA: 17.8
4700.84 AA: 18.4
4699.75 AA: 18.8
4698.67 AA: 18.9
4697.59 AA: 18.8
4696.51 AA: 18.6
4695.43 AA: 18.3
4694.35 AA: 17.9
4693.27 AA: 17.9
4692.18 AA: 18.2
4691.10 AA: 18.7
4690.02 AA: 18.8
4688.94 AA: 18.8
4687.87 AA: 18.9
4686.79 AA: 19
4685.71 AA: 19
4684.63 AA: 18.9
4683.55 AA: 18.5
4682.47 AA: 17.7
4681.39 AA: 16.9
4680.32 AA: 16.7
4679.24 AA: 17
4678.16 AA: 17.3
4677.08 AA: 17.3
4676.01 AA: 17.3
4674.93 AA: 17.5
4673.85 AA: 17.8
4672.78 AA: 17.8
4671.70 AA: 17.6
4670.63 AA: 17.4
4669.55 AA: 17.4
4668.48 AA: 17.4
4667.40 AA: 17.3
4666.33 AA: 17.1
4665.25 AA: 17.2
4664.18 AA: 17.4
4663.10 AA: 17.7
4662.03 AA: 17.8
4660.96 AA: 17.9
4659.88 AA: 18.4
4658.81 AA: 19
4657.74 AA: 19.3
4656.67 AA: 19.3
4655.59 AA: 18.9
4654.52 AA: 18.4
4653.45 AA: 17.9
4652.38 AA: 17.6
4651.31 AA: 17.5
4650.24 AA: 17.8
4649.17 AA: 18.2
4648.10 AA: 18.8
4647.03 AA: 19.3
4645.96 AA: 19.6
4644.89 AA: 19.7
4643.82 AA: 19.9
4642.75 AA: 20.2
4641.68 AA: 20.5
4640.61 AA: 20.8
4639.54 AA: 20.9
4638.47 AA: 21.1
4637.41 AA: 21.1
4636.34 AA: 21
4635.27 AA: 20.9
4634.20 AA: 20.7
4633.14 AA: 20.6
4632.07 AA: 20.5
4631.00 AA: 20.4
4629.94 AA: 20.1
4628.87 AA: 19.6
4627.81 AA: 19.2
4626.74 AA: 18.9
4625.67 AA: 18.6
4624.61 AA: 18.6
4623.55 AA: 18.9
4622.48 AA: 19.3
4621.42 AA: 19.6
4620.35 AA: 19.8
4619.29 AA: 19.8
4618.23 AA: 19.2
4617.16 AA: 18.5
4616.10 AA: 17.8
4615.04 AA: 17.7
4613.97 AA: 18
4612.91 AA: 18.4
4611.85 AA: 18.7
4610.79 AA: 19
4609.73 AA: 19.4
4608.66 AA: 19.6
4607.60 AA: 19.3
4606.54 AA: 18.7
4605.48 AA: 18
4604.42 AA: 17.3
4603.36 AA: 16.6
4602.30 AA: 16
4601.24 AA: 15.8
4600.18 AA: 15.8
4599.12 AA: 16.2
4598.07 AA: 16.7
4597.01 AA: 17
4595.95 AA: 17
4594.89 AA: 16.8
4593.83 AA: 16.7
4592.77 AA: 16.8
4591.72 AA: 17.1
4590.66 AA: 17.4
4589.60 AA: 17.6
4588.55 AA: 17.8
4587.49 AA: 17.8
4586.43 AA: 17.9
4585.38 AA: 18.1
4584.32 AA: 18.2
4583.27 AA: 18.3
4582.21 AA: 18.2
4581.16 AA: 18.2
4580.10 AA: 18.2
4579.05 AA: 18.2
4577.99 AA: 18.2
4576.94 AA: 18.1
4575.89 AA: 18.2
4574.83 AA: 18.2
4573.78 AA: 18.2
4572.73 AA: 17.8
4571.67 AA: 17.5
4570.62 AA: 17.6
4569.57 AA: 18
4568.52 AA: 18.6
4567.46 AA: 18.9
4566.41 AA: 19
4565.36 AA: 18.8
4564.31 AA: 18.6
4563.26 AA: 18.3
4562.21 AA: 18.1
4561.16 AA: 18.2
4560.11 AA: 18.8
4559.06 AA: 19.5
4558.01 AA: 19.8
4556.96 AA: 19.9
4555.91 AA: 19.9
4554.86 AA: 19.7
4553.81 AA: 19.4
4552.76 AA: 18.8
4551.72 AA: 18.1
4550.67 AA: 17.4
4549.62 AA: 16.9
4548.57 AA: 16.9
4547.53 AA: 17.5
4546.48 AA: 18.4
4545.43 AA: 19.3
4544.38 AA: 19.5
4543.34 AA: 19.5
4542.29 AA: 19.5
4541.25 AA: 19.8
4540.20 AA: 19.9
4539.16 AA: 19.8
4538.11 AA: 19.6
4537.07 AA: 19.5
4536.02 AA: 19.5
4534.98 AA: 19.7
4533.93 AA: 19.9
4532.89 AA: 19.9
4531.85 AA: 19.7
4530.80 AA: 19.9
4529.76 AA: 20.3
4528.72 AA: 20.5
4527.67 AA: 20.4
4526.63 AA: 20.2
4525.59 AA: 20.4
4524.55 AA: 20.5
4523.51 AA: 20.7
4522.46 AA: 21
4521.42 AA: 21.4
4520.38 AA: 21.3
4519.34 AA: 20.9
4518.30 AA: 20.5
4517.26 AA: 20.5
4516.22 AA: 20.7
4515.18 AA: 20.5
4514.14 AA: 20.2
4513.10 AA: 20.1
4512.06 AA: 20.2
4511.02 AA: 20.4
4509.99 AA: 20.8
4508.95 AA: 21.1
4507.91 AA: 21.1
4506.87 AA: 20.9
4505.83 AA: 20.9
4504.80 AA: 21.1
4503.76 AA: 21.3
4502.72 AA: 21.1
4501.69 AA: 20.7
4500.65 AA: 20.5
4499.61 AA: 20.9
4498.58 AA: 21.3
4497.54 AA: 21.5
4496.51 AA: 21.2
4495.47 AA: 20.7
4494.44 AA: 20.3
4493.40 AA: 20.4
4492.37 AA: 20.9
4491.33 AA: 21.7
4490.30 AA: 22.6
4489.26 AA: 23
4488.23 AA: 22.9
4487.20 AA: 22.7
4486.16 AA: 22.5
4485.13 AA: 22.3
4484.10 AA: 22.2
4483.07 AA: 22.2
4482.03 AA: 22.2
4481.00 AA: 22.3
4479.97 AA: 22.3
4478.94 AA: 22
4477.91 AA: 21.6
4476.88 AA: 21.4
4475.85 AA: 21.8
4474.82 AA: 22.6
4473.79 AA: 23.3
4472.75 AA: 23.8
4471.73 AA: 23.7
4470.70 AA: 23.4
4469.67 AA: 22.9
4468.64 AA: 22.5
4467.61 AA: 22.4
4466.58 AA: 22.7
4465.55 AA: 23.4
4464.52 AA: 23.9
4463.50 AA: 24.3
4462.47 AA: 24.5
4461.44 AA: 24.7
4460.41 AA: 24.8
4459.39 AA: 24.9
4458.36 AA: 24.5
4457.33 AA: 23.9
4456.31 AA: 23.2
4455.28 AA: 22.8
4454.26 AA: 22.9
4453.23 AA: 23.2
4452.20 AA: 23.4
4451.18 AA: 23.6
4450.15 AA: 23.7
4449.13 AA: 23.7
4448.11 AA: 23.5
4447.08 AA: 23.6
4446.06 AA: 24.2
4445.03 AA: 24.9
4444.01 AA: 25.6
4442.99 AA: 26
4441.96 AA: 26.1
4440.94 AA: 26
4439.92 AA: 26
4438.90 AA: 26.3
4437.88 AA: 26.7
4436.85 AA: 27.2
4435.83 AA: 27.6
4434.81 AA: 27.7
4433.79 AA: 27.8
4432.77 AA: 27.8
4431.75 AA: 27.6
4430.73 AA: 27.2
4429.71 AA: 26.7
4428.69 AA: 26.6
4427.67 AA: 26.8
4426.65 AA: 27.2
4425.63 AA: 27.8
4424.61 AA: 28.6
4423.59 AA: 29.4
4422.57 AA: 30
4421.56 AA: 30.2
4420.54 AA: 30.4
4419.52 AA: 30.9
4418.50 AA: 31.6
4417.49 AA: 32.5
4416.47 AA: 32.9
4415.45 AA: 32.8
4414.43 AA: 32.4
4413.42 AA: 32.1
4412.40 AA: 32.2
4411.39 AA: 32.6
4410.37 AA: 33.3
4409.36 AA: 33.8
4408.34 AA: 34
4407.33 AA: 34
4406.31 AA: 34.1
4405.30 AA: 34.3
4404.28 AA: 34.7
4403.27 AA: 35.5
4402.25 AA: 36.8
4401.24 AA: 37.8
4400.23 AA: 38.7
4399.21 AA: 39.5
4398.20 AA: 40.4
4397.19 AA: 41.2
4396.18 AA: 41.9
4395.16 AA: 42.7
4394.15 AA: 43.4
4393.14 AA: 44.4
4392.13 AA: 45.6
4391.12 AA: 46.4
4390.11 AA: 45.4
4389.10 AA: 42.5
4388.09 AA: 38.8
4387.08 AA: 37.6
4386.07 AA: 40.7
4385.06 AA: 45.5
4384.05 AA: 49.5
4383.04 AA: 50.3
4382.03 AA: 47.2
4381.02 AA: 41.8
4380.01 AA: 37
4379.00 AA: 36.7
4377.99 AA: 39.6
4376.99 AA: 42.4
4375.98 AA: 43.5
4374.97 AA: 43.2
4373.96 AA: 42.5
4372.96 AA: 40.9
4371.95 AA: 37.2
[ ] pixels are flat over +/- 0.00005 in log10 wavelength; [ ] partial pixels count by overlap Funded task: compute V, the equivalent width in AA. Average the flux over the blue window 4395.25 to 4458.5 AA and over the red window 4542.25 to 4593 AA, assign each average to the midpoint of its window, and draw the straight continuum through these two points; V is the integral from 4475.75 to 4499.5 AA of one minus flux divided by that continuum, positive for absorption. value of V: 2.8 AA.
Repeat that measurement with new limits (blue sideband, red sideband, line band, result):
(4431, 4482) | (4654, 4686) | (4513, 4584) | 7.52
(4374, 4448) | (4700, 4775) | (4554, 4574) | 5.46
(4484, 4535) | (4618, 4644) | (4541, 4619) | 8.63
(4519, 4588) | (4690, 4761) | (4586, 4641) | -1.26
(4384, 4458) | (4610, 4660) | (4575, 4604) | 6.08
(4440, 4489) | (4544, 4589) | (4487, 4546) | 0.73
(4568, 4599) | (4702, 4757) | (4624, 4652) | -4.15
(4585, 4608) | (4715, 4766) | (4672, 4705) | -3.81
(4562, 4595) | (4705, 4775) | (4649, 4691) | -2.93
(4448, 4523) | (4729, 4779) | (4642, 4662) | -1.04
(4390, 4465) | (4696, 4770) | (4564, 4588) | 5.34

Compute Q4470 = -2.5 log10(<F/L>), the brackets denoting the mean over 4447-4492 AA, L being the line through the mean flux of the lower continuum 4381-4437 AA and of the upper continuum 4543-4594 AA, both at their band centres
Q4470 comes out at 0.24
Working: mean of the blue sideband 35.3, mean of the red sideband 18.3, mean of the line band 23.1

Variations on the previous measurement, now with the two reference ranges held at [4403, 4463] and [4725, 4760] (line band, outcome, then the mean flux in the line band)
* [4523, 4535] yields 0.19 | 20.2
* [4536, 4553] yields 0.24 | 18.8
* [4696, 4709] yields -0.07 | 18.3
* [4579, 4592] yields 0.22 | 17.9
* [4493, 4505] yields 0.21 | 20.9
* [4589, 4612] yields 0.22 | 17.4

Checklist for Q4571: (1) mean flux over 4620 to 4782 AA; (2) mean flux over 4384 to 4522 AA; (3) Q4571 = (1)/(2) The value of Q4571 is 0.6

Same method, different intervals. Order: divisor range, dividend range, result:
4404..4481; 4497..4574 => 0.74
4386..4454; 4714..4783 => 0.48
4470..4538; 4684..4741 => 0.82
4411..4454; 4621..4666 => 0.70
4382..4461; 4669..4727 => 0.55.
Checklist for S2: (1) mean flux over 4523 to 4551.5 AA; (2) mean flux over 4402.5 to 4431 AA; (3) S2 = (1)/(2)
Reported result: 0.62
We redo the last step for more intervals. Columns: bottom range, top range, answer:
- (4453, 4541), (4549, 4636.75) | 0.85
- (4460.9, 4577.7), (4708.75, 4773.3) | 0.77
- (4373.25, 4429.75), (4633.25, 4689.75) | 0.50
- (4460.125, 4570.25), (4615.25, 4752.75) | 0.86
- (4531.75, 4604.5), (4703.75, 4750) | 0.91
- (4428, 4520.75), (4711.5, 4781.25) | 0.67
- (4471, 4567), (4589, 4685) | 0.90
